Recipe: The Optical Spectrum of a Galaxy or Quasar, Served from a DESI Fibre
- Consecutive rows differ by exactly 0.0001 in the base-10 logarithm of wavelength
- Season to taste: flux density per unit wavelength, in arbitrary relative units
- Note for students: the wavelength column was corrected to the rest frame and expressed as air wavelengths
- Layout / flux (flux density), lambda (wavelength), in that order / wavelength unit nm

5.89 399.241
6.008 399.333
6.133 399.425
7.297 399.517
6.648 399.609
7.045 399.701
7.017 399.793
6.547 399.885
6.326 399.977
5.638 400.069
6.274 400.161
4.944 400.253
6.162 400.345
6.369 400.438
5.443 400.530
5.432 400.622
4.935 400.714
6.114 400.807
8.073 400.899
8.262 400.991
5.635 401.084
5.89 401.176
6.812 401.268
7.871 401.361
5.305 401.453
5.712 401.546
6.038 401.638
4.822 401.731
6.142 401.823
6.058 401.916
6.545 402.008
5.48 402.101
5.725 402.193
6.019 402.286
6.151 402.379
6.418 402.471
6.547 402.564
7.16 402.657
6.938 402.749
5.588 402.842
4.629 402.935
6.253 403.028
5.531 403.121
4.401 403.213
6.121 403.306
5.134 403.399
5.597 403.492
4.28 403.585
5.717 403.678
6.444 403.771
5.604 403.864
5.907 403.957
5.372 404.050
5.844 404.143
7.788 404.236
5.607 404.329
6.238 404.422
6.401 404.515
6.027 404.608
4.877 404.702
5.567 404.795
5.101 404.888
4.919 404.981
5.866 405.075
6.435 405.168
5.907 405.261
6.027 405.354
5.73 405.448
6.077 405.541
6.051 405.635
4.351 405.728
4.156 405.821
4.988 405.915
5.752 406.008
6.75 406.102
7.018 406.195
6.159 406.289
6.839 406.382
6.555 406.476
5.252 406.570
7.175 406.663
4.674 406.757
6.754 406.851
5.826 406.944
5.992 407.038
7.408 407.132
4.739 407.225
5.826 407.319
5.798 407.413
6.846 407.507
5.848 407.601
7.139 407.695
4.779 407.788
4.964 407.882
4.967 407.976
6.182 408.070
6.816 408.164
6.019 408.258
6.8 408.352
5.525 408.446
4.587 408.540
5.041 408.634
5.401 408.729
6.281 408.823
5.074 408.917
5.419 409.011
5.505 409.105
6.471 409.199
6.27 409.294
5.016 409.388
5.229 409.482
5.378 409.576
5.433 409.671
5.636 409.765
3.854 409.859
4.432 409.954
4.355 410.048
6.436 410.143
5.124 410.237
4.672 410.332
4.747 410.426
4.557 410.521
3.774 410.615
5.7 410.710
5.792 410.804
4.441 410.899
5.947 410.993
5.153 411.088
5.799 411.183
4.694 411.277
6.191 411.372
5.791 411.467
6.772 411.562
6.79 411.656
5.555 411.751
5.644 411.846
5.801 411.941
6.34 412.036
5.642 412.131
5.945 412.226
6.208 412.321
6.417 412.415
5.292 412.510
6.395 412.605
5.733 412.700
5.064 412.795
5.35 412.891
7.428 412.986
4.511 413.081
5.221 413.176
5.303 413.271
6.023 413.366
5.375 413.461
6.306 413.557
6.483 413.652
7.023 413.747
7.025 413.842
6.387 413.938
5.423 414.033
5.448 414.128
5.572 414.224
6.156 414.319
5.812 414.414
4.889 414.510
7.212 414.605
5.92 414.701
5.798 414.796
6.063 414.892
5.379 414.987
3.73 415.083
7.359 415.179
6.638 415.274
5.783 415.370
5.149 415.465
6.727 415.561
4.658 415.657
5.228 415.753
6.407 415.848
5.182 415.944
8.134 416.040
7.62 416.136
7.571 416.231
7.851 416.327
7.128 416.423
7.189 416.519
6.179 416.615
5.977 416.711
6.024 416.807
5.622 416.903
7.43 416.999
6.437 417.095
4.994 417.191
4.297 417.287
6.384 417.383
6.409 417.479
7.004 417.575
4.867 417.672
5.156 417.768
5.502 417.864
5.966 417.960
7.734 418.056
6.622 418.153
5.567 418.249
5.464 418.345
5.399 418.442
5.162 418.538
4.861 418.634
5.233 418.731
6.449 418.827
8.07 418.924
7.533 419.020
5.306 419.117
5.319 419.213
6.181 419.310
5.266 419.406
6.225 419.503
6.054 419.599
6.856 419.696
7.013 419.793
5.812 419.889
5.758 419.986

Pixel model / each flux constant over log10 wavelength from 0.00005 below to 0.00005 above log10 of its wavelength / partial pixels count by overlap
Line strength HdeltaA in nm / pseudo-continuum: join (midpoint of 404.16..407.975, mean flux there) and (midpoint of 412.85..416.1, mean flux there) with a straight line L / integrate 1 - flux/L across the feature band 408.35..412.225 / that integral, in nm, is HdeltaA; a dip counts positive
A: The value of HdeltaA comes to 0.313 nm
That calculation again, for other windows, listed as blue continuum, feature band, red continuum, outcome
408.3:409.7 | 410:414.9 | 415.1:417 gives 0.221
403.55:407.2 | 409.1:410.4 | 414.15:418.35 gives 0.156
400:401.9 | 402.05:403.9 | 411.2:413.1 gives 0.083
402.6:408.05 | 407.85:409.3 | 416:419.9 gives 0.057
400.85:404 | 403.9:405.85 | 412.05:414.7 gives 0.085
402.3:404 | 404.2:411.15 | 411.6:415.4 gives 0.242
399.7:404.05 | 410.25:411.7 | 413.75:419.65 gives 0.160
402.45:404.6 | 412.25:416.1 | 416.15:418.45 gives 0.153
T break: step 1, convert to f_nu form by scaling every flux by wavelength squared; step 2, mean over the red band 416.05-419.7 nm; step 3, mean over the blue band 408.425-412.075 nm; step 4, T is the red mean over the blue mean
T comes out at 1.2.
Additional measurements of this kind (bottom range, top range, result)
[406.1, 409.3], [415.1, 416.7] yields 1.13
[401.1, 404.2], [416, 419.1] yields 1.15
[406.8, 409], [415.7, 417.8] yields 1.13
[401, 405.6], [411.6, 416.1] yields 1.06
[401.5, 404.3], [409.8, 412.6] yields 0.97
